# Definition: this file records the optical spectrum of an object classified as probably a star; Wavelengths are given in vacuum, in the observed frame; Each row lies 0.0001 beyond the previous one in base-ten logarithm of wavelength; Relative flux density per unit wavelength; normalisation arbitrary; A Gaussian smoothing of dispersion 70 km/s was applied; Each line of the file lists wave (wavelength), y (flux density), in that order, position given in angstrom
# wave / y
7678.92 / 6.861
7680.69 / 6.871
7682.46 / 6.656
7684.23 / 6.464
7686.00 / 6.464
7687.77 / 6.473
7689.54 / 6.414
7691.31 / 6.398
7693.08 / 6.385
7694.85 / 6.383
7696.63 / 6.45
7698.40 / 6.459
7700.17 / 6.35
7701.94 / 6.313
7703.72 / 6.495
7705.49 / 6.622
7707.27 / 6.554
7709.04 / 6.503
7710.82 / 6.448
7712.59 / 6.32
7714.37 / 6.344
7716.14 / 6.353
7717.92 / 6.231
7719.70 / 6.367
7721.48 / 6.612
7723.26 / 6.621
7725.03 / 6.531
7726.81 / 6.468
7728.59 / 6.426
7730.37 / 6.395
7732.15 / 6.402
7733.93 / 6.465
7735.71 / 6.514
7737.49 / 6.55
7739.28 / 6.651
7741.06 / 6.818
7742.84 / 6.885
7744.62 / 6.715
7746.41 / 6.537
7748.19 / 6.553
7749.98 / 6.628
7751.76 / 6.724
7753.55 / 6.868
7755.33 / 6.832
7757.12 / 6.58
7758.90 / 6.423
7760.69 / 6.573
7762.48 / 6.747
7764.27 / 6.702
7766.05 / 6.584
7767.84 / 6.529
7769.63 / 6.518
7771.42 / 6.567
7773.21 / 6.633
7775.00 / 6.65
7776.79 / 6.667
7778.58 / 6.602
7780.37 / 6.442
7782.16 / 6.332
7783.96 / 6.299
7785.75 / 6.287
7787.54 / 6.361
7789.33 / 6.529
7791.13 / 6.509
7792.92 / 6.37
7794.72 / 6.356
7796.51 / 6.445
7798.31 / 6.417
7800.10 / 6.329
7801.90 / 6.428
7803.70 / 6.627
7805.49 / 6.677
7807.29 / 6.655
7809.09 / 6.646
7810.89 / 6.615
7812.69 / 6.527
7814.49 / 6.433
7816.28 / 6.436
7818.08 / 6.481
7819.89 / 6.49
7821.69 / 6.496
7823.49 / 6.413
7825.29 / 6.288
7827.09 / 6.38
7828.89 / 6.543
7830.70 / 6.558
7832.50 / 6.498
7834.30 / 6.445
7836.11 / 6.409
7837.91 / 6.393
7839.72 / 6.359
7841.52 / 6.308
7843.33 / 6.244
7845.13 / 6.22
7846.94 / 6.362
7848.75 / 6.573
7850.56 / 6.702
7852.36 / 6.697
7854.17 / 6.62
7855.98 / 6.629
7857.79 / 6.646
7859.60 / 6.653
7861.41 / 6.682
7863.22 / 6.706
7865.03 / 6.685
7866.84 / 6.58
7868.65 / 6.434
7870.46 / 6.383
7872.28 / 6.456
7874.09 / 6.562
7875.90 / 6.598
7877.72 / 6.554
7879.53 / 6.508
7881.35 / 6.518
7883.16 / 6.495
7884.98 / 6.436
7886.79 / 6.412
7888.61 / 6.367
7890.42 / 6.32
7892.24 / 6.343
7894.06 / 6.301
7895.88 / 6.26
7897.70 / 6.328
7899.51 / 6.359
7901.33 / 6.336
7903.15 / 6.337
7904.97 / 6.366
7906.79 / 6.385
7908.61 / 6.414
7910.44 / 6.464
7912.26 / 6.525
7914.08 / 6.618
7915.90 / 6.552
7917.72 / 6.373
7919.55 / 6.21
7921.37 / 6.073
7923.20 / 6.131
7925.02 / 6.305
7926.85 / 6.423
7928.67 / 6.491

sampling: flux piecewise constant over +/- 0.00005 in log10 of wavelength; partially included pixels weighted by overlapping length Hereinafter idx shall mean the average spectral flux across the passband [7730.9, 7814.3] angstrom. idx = 6.56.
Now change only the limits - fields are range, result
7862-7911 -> 6.44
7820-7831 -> 6.44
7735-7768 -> 6.66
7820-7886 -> 6.5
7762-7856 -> 6.49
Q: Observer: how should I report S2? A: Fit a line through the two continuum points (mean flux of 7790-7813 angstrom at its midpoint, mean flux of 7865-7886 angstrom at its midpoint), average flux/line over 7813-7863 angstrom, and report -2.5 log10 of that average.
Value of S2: 0.004 mag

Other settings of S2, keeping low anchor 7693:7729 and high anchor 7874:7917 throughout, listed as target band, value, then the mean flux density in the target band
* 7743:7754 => -0.039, 6.67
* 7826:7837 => -0.006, 6.47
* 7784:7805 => 0.002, 6.43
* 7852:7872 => -0.028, 6.6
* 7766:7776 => -0.024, 6.58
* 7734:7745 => -0.039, 6.67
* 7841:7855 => -0.006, 6.47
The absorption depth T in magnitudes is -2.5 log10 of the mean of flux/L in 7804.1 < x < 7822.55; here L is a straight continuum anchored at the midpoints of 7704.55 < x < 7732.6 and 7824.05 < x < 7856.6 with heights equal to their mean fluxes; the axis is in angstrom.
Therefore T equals -0.02 mag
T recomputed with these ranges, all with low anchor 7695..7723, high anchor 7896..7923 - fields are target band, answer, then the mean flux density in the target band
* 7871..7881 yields -0.02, 6.52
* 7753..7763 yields -0.04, 6.66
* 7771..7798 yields -0.01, 6.47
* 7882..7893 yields 0.00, 6.4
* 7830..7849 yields 0.00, 6.39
